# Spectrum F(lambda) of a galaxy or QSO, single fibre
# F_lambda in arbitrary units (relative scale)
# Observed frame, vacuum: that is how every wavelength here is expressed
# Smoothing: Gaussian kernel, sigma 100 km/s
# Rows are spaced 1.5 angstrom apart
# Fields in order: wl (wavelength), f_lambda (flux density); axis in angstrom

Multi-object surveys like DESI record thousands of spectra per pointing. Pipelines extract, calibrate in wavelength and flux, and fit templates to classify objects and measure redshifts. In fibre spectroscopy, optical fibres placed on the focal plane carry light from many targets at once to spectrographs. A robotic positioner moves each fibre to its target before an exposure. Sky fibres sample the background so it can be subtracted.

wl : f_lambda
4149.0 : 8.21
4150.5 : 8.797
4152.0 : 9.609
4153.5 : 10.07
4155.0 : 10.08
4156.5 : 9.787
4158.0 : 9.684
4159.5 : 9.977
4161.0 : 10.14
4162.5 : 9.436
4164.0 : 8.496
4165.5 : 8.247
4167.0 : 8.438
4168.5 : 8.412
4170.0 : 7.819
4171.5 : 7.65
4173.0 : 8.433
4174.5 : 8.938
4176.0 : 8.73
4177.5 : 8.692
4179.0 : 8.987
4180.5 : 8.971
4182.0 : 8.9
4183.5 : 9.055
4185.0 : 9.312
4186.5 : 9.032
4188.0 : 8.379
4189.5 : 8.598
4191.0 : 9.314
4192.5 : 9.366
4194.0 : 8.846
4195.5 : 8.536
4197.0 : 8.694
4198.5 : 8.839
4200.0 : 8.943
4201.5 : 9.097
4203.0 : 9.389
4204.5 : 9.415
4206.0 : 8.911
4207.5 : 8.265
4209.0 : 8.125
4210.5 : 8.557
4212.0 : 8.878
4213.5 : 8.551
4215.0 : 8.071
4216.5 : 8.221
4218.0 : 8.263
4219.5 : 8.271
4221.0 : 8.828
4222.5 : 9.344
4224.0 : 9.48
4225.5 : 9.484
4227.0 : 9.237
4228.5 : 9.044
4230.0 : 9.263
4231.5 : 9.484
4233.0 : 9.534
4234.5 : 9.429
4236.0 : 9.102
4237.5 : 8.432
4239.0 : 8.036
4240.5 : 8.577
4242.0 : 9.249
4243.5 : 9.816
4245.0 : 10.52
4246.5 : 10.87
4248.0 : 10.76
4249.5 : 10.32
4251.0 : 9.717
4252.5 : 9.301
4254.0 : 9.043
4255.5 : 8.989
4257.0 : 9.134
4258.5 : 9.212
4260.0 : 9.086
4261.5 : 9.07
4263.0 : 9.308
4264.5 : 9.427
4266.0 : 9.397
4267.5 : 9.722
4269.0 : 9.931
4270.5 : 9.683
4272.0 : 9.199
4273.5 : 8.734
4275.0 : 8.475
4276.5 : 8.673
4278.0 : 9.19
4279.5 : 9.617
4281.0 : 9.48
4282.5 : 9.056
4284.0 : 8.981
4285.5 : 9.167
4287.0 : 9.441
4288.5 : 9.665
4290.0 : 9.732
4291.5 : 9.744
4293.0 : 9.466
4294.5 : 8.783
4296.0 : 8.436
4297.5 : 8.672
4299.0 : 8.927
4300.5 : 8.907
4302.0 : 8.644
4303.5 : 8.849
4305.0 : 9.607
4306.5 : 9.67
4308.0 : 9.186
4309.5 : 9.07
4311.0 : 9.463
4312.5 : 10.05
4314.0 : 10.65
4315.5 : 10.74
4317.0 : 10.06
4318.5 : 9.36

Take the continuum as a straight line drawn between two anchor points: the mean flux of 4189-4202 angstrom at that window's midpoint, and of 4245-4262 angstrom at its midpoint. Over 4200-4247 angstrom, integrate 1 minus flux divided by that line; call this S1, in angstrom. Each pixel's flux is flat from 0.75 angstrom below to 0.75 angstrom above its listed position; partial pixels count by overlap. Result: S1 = 1.3 angstrom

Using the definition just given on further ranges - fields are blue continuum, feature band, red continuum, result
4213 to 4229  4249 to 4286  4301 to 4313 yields -0.8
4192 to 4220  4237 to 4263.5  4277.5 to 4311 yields -1.4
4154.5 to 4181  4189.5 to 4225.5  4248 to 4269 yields 1.4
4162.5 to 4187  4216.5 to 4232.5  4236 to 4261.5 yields 0.2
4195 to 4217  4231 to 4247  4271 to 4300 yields -0.8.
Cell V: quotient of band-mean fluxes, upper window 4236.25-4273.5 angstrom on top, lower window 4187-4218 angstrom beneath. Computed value 1.08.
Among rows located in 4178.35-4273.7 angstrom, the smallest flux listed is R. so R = 8.036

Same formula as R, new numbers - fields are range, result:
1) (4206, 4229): 8.071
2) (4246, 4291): 8.475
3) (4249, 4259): 8.989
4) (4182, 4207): 8.379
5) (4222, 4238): 8.432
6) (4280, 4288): 8.981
